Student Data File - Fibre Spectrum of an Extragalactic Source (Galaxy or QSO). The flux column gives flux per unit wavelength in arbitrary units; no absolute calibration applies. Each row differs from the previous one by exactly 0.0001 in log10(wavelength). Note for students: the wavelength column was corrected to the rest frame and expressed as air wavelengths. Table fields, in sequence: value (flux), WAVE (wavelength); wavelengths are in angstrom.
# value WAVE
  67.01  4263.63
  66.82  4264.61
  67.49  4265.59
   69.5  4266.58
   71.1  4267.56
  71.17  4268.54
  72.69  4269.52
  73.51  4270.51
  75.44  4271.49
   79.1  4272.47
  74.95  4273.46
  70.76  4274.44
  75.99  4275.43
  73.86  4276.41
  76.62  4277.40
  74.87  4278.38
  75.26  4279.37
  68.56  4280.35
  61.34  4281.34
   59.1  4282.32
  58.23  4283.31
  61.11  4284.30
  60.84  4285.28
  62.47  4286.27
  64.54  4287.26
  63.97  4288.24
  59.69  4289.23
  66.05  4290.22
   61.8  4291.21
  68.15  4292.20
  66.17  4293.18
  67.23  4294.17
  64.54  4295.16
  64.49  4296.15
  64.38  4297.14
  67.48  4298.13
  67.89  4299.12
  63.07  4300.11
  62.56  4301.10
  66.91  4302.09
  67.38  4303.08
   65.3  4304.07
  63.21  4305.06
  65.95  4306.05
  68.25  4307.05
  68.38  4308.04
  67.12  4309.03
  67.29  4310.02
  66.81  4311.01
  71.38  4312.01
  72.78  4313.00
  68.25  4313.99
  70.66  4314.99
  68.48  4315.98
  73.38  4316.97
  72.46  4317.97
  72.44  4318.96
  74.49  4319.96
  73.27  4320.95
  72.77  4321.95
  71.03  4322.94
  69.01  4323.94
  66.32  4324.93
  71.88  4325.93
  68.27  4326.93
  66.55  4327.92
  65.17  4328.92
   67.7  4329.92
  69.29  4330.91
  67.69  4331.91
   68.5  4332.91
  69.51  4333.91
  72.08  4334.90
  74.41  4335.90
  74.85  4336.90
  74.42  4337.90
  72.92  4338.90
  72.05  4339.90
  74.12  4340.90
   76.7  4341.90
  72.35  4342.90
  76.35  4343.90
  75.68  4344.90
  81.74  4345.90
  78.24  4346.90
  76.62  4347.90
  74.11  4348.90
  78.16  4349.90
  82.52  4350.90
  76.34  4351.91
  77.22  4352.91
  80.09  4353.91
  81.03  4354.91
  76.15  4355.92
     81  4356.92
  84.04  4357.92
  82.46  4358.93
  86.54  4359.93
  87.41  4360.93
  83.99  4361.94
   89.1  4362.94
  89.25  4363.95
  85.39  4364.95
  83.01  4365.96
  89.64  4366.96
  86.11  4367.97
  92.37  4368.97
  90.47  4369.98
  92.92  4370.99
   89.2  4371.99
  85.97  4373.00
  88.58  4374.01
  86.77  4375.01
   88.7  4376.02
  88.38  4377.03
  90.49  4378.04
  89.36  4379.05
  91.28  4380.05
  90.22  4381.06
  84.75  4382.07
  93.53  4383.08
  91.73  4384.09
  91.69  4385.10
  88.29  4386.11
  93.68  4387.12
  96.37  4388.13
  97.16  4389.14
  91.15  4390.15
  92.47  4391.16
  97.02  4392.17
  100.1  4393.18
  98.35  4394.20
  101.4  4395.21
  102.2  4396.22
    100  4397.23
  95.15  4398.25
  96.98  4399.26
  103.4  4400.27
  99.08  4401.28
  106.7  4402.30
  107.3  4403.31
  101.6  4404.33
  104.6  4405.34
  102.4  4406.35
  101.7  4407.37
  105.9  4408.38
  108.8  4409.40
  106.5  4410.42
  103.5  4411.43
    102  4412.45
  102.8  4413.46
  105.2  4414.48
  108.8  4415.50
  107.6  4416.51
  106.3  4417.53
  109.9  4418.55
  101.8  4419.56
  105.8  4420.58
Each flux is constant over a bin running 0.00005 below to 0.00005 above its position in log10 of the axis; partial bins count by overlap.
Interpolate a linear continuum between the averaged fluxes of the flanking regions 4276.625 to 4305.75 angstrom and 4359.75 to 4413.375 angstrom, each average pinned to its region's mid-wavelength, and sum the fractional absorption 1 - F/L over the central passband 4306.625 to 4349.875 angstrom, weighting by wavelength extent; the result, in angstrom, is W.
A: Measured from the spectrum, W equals 2.86 angstrom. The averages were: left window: 65.4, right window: 94.7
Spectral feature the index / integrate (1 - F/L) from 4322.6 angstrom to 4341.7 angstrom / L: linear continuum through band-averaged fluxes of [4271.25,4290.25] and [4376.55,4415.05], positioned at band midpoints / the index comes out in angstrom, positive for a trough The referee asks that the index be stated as 2.6 angstrom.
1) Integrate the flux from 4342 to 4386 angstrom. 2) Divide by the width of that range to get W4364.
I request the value 84.7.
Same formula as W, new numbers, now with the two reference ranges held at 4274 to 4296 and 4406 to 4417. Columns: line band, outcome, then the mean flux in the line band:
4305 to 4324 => 1.35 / 70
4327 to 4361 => 3.63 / 75.5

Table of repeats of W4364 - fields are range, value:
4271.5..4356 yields 70.1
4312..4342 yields 71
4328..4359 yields 75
